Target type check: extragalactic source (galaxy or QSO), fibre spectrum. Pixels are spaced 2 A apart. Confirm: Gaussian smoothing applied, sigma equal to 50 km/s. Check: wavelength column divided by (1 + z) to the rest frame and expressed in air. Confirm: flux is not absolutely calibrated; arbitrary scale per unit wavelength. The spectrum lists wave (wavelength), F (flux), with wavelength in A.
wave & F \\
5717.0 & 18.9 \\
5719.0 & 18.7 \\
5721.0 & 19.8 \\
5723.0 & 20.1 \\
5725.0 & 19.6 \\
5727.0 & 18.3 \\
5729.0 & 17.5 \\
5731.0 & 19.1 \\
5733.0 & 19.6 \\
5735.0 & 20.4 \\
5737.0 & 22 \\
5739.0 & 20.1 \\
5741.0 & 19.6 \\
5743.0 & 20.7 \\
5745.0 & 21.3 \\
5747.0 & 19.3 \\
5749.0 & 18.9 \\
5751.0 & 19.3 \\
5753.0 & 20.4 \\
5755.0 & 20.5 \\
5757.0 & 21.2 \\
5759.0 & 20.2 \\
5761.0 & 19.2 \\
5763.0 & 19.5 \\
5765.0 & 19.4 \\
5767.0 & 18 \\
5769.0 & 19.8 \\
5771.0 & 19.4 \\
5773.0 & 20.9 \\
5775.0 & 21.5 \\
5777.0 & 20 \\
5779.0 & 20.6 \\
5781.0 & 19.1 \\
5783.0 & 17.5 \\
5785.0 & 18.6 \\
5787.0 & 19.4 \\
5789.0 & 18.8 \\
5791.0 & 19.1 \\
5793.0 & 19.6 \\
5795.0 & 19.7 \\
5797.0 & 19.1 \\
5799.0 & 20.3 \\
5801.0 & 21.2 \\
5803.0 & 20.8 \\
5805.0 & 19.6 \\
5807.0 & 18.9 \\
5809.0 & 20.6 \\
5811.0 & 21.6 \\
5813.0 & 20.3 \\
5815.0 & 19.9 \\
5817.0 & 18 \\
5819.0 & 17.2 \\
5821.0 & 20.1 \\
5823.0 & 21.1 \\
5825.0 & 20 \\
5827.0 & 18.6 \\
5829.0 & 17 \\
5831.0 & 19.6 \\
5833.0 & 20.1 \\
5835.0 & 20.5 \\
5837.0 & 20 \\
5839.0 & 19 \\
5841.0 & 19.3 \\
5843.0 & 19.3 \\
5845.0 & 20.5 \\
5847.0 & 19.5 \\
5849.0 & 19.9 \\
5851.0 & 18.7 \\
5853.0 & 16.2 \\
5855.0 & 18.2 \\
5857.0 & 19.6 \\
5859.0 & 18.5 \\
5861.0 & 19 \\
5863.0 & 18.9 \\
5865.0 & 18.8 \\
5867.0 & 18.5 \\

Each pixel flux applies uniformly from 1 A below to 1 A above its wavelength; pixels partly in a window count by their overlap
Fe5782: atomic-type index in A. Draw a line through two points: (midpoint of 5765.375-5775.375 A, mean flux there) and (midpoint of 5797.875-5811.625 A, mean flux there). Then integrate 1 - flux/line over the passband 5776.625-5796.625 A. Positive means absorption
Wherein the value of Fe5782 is 0.9 A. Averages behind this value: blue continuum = 19.8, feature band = 19.2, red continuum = 20.4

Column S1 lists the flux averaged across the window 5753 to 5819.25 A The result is 19.7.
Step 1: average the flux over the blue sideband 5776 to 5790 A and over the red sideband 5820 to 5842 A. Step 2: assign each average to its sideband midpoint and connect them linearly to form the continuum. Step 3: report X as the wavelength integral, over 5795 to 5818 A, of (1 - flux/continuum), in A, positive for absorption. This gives -0.8 A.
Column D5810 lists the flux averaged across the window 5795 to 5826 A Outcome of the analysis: 19.9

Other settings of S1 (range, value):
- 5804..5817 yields 20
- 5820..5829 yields 19.6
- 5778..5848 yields 19.6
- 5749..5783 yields 19.8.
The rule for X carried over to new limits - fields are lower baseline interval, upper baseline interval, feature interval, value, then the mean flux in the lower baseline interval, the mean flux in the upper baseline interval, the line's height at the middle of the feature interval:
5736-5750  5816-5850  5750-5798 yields 0.9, 20.3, 19.4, 20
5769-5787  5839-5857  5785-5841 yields -0.8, 19.7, 19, 19.3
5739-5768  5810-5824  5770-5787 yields 0.1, 19.8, 19.7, 19.8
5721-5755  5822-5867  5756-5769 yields 0.0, 19.8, 19.2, 19.6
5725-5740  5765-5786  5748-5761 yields -0.3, 19.6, 19.5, 19.6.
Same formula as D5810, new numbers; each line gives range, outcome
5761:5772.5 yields 19.3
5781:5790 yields 18.6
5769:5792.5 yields 19.5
